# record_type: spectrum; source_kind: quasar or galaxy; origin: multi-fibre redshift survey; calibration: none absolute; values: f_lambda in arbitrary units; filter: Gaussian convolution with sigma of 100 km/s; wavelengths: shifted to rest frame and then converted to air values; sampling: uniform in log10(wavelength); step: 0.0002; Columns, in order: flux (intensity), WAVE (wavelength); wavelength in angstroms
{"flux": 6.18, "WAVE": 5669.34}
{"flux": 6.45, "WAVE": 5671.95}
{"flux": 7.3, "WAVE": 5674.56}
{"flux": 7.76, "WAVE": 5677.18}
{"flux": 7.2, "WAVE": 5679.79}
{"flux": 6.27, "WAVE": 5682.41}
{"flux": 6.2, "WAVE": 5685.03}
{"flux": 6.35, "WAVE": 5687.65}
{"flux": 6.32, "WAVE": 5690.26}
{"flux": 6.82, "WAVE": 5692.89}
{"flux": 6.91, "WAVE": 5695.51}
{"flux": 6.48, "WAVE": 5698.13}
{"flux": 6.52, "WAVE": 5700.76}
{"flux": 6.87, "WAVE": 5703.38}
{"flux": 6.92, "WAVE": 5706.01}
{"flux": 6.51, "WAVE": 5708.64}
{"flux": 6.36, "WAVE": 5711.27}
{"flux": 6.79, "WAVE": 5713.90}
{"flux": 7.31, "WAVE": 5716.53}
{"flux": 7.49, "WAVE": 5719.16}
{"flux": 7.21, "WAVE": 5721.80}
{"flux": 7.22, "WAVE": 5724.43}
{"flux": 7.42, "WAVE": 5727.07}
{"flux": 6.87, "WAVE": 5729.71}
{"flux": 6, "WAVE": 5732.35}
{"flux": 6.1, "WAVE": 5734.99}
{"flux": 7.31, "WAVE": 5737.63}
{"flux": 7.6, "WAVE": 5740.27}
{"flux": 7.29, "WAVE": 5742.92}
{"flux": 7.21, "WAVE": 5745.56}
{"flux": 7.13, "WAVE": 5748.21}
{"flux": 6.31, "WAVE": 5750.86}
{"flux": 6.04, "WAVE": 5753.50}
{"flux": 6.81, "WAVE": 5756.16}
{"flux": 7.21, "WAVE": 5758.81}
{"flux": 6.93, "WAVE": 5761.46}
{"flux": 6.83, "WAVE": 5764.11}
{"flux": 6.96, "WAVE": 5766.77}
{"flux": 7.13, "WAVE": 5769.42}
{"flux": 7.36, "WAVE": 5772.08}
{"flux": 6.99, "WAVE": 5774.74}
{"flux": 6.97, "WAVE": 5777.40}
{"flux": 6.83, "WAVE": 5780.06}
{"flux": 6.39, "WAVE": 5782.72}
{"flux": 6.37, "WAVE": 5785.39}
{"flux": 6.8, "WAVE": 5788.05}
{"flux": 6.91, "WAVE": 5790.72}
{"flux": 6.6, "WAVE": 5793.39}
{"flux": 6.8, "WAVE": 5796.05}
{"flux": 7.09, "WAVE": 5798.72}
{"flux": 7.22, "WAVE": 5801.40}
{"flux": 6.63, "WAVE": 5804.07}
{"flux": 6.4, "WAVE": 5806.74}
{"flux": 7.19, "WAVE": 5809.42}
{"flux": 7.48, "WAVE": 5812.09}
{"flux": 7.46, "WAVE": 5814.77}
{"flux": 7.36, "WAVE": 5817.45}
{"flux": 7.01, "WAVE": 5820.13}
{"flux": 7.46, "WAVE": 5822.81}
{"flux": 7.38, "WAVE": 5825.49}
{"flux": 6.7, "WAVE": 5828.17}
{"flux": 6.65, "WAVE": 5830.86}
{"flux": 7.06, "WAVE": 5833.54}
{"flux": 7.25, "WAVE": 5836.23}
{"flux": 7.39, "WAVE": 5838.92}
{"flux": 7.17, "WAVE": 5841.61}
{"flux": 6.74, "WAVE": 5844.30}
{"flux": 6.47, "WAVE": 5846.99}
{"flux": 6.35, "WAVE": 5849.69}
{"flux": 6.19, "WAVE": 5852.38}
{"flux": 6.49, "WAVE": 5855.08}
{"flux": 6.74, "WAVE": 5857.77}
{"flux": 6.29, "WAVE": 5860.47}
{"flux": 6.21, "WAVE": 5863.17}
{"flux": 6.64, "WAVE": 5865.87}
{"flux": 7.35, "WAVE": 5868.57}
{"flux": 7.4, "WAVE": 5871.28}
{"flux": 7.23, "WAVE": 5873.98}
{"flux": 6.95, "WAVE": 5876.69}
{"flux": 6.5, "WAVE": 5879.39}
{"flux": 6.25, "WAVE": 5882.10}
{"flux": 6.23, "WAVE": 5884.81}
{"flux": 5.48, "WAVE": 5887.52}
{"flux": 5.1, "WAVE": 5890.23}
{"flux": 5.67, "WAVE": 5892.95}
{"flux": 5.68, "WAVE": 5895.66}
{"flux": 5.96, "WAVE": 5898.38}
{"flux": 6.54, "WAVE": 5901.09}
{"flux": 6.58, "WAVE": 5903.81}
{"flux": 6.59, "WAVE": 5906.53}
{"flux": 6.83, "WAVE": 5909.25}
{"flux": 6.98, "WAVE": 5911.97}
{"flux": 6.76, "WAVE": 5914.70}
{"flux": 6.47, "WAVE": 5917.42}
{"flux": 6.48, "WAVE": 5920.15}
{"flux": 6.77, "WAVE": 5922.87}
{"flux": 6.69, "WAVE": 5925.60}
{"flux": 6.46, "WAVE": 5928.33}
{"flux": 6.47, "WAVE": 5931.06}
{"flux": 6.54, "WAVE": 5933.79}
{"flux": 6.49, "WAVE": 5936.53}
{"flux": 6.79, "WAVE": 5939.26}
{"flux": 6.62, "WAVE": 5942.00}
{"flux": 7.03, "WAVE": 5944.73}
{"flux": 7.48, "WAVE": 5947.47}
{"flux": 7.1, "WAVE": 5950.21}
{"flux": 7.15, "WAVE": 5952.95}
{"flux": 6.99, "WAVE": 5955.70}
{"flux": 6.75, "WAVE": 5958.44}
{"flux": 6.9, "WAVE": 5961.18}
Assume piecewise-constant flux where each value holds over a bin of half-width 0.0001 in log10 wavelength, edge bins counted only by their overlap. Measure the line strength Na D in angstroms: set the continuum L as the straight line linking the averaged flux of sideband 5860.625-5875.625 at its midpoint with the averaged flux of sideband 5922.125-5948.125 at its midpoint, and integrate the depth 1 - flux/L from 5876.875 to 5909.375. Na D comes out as 3.4 angstroms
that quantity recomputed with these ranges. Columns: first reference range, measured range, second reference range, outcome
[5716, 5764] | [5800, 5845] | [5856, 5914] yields -2.9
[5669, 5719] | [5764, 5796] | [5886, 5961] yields -0.9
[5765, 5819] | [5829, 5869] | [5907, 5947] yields 0.7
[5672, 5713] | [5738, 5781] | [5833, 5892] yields -2.0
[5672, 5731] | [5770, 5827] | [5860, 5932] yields -2.8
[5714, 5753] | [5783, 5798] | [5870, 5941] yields 0.3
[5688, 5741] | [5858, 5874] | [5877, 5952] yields -0.6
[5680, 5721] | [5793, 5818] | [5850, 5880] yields -1.2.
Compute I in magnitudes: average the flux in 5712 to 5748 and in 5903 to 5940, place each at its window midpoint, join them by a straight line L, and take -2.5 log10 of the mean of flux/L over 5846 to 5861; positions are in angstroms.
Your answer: 0.06 mag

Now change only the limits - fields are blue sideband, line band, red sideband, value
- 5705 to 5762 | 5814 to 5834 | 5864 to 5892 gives -0.076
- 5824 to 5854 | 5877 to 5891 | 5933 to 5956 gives 0.143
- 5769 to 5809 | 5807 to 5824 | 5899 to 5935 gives -0.074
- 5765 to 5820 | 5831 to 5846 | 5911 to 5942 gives -0.037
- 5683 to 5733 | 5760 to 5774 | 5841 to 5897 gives -0.064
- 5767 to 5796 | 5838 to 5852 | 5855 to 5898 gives -0.038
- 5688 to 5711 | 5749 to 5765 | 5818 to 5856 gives 0.007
